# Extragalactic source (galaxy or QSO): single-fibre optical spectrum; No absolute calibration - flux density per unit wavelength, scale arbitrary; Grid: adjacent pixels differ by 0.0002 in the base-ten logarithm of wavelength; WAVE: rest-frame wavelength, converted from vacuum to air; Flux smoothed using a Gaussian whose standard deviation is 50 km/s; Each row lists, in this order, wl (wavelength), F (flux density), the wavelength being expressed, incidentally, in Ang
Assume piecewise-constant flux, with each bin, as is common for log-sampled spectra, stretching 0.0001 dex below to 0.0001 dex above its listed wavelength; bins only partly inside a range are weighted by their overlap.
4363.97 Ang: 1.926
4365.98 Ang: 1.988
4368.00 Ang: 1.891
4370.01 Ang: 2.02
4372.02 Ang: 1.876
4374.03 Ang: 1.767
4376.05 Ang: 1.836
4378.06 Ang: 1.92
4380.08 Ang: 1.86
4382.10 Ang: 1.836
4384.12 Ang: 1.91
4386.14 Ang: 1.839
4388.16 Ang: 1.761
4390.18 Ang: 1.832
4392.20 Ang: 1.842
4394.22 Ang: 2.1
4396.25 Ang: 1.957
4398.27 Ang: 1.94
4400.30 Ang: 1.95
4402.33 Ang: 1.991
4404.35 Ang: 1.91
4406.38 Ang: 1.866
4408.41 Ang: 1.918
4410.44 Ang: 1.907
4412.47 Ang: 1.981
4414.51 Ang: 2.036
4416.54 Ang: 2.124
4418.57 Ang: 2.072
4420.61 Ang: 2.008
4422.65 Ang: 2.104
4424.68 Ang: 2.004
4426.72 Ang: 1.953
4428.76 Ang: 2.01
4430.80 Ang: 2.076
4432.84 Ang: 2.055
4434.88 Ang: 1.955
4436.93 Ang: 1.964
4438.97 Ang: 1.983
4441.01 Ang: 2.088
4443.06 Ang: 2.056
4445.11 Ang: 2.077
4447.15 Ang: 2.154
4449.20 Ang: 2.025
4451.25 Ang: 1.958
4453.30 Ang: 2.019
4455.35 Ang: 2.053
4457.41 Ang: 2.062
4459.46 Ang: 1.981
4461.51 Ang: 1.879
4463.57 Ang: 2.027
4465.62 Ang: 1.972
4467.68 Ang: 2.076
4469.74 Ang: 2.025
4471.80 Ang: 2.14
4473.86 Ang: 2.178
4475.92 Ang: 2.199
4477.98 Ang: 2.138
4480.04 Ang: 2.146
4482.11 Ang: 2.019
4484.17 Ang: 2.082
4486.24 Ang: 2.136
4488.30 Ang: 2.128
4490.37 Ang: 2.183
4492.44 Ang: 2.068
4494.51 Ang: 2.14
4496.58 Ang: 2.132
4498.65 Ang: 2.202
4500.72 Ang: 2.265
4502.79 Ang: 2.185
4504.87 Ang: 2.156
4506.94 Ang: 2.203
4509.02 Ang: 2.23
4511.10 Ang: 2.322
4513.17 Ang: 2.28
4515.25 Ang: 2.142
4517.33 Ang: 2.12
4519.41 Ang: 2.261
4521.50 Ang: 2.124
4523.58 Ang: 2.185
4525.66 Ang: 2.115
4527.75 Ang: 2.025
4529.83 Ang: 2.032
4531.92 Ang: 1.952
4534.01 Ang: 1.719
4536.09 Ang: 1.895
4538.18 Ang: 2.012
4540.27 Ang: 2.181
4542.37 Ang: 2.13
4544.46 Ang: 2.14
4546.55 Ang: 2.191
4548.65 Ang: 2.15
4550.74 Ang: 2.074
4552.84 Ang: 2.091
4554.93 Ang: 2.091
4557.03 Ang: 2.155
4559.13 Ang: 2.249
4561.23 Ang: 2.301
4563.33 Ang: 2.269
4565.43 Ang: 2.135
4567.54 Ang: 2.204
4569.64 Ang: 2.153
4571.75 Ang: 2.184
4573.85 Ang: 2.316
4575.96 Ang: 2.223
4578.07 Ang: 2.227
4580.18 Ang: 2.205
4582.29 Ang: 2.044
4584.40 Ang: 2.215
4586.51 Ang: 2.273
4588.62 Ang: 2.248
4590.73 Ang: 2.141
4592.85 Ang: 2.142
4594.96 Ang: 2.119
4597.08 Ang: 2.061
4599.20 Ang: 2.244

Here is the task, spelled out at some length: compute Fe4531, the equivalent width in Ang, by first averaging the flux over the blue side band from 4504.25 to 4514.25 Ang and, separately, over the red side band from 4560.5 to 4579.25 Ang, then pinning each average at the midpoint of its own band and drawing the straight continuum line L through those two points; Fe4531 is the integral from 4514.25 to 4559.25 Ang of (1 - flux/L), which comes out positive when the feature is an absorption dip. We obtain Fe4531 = 2.9 Ang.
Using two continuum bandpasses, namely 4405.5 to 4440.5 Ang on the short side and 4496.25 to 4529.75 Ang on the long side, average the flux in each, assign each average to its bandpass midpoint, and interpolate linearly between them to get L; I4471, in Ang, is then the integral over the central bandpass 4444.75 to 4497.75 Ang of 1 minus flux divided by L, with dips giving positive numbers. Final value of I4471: 0.5 Ang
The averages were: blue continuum 2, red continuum 2.18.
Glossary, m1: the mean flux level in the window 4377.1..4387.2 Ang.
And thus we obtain 1.87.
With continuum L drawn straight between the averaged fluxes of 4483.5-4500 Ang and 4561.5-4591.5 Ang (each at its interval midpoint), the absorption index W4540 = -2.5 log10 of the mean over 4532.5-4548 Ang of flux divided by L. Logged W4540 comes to 0.07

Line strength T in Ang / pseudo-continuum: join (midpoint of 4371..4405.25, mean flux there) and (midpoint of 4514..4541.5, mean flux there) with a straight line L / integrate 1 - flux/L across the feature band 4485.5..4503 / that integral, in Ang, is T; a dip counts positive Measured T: -1.2 Ang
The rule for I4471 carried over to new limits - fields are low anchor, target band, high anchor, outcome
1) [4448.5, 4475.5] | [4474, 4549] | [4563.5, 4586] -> -0.8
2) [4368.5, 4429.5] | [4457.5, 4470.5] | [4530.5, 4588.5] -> 0.1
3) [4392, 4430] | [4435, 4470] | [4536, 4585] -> 0.2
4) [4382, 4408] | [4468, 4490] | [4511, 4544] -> -1.1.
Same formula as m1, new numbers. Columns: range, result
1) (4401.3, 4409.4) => 1.92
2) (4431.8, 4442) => 2.01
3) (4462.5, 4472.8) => 2.05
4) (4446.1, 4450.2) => 2.09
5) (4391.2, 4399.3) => 1.96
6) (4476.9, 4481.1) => 2.14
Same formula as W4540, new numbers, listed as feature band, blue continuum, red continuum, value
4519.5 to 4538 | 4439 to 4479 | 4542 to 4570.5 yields 0.06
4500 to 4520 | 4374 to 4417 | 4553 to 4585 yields -0.06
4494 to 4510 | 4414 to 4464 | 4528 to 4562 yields -0.07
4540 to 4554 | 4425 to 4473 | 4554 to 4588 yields 0.02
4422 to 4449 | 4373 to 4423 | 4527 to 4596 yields -0.03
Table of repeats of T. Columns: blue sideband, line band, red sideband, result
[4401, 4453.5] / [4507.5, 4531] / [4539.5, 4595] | -0.5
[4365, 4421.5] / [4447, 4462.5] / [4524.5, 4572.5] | -0.1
